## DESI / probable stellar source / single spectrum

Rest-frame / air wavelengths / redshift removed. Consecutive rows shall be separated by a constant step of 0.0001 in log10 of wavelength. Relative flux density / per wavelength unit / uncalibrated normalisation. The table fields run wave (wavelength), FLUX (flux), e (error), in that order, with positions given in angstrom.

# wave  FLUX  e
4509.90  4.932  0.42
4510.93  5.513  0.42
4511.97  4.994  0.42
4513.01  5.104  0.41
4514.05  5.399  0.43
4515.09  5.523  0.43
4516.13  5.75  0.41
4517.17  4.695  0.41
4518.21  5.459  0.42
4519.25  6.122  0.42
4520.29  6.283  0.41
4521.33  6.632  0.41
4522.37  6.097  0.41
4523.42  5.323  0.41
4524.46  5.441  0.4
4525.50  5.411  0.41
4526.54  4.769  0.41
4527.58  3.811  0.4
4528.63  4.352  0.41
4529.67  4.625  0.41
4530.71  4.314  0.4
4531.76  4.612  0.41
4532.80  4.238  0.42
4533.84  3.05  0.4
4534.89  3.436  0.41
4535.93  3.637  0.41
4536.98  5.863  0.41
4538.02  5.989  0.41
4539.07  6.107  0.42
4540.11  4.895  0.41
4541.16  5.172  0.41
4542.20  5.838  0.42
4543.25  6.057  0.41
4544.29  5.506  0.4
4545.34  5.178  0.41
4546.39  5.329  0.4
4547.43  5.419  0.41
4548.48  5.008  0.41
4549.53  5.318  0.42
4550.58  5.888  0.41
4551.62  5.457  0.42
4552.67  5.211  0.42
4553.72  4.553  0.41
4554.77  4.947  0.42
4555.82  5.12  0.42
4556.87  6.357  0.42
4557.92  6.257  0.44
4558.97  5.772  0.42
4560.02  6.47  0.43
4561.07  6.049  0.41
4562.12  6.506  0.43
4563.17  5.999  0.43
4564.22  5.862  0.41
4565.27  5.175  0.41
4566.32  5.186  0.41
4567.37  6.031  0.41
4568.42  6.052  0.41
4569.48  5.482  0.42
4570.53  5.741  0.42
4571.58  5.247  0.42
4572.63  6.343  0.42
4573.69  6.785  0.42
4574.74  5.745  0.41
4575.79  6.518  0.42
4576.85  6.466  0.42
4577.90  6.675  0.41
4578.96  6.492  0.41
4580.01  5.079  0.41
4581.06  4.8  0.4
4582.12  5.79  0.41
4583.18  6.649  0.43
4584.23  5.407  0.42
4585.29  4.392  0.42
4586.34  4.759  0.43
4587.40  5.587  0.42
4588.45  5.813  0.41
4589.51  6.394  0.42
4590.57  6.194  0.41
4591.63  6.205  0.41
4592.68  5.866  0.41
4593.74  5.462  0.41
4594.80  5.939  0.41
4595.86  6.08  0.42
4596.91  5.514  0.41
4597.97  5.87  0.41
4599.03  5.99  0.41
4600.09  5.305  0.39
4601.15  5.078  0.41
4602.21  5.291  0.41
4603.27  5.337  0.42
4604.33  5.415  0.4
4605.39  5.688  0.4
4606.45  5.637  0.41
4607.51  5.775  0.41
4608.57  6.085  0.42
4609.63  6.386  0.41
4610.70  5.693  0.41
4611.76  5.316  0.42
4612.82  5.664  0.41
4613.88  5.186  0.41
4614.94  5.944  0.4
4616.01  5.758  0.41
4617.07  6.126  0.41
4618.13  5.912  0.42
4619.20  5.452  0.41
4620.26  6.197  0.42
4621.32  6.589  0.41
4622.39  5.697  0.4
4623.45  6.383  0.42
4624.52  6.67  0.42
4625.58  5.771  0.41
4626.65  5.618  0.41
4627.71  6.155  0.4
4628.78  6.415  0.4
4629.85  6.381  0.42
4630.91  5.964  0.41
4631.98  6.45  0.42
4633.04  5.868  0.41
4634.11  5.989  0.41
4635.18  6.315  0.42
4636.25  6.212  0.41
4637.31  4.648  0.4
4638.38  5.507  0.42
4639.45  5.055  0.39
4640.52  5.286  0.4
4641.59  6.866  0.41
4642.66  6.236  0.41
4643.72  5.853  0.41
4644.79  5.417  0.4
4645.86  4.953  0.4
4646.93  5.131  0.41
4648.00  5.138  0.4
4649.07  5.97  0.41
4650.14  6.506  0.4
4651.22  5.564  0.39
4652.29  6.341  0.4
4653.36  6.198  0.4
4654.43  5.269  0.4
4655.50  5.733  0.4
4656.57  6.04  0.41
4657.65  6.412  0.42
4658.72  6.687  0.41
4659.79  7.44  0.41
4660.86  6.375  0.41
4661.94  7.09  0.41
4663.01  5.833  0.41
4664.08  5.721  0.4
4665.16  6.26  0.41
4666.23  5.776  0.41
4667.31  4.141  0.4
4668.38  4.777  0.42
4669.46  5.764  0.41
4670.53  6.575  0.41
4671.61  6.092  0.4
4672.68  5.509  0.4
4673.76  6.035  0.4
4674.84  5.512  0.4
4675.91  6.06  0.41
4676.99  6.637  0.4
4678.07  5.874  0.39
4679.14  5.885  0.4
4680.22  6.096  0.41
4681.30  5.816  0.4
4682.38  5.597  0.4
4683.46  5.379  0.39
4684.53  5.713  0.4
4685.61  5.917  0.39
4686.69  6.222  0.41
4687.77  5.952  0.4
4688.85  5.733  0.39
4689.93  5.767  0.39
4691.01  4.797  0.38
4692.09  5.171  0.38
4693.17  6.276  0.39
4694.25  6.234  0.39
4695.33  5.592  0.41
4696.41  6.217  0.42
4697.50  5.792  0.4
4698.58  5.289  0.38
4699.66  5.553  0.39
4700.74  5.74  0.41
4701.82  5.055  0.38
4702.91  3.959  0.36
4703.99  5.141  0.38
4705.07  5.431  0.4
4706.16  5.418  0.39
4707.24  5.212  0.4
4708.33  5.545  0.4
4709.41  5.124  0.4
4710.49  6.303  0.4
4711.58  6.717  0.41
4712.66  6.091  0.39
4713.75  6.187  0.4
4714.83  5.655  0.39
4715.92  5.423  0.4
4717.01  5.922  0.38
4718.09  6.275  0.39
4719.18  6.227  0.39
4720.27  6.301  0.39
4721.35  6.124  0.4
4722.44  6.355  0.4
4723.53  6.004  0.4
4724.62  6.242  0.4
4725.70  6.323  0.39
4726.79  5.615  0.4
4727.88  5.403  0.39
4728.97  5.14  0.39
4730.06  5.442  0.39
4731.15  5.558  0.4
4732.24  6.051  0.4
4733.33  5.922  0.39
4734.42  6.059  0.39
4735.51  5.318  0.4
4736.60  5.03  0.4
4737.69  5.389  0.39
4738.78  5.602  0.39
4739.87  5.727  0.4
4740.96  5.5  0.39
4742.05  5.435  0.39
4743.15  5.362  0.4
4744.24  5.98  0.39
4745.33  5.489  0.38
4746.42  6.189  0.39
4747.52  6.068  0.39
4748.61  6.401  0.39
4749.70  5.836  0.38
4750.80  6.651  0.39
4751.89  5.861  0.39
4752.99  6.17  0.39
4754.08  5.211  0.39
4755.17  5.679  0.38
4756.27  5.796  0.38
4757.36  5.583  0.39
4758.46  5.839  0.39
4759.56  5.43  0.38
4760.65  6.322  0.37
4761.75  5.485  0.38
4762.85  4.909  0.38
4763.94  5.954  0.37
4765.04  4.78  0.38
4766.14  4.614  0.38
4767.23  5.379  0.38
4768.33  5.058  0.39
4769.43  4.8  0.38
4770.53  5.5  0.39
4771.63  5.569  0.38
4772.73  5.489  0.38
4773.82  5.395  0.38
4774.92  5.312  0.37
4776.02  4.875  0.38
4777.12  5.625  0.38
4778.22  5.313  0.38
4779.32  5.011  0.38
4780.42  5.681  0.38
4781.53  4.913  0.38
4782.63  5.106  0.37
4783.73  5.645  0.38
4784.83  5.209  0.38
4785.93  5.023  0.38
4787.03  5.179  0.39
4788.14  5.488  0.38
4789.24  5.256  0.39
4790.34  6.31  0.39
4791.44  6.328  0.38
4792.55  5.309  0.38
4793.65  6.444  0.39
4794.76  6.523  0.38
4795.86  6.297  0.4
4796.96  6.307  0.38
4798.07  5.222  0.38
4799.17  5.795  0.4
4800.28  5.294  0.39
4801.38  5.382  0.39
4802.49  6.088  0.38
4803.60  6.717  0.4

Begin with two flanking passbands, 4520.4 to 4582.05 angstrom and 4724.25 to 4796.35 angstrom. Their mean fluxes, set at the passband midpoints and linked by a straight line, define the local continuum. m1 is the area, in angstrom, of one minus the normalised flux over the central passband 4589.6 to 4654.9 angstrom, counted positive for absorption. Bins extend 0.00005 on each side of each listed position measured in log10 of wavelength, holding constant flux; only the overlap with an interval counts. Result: -3.8 angstrom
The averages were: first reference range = 5.45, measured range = 5.82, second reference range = 5.59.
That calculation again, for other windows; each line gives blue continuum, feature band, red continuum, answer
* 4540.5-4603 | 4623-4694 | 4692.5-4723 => -1.9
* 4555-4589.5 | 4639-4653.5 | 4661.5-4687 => 0.2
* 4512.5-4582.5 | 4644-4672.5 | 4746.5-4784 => -2.1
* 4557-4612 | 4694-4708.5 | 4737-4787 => 0.5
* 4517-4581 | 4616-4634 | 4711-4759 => -1.5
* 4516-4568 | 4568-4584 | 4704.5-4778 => -1.7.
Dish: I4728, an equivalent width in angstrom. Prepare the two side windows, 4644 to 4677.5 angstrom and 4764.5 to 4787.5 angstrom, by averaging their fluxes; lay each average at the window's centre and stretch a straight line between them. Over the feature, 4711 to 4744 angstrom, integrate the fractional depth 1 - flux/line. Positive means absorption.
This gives -1.9 angstrom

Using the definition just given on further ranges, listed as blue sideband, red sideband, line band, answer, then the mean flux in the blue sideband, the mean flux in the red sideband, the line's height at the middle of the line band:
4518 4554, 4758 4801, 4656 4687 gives -3.67 angstrom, 5.16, 5.49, 5.34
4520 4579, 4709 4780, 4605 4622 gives -0.93 angstrom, 5.46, 5.68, 5.54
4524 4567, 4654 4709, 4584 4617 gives -1.27 angstrom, 5.23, 5.77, 5.45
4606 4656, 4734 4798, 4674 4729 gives -0.57 angstrom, 5.86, 5.58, 5.71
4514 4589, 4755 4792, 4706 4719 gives -1.02 angstrom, 5.46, 5.4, 5.42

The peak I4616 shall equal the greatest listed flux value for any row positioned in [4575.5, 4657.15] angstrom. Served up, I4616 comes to 6.866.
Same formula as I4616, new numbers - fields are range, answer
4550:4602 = 6.785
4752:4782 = 6.322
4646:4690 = 7.44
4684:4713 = 6.717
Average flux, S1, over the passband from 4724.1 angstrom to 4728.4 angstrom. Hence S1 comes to 5.9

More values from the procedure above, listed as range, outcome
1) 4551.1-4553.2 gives 5.33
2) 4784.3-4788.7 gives 5.22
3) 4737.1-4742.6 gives 5.53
